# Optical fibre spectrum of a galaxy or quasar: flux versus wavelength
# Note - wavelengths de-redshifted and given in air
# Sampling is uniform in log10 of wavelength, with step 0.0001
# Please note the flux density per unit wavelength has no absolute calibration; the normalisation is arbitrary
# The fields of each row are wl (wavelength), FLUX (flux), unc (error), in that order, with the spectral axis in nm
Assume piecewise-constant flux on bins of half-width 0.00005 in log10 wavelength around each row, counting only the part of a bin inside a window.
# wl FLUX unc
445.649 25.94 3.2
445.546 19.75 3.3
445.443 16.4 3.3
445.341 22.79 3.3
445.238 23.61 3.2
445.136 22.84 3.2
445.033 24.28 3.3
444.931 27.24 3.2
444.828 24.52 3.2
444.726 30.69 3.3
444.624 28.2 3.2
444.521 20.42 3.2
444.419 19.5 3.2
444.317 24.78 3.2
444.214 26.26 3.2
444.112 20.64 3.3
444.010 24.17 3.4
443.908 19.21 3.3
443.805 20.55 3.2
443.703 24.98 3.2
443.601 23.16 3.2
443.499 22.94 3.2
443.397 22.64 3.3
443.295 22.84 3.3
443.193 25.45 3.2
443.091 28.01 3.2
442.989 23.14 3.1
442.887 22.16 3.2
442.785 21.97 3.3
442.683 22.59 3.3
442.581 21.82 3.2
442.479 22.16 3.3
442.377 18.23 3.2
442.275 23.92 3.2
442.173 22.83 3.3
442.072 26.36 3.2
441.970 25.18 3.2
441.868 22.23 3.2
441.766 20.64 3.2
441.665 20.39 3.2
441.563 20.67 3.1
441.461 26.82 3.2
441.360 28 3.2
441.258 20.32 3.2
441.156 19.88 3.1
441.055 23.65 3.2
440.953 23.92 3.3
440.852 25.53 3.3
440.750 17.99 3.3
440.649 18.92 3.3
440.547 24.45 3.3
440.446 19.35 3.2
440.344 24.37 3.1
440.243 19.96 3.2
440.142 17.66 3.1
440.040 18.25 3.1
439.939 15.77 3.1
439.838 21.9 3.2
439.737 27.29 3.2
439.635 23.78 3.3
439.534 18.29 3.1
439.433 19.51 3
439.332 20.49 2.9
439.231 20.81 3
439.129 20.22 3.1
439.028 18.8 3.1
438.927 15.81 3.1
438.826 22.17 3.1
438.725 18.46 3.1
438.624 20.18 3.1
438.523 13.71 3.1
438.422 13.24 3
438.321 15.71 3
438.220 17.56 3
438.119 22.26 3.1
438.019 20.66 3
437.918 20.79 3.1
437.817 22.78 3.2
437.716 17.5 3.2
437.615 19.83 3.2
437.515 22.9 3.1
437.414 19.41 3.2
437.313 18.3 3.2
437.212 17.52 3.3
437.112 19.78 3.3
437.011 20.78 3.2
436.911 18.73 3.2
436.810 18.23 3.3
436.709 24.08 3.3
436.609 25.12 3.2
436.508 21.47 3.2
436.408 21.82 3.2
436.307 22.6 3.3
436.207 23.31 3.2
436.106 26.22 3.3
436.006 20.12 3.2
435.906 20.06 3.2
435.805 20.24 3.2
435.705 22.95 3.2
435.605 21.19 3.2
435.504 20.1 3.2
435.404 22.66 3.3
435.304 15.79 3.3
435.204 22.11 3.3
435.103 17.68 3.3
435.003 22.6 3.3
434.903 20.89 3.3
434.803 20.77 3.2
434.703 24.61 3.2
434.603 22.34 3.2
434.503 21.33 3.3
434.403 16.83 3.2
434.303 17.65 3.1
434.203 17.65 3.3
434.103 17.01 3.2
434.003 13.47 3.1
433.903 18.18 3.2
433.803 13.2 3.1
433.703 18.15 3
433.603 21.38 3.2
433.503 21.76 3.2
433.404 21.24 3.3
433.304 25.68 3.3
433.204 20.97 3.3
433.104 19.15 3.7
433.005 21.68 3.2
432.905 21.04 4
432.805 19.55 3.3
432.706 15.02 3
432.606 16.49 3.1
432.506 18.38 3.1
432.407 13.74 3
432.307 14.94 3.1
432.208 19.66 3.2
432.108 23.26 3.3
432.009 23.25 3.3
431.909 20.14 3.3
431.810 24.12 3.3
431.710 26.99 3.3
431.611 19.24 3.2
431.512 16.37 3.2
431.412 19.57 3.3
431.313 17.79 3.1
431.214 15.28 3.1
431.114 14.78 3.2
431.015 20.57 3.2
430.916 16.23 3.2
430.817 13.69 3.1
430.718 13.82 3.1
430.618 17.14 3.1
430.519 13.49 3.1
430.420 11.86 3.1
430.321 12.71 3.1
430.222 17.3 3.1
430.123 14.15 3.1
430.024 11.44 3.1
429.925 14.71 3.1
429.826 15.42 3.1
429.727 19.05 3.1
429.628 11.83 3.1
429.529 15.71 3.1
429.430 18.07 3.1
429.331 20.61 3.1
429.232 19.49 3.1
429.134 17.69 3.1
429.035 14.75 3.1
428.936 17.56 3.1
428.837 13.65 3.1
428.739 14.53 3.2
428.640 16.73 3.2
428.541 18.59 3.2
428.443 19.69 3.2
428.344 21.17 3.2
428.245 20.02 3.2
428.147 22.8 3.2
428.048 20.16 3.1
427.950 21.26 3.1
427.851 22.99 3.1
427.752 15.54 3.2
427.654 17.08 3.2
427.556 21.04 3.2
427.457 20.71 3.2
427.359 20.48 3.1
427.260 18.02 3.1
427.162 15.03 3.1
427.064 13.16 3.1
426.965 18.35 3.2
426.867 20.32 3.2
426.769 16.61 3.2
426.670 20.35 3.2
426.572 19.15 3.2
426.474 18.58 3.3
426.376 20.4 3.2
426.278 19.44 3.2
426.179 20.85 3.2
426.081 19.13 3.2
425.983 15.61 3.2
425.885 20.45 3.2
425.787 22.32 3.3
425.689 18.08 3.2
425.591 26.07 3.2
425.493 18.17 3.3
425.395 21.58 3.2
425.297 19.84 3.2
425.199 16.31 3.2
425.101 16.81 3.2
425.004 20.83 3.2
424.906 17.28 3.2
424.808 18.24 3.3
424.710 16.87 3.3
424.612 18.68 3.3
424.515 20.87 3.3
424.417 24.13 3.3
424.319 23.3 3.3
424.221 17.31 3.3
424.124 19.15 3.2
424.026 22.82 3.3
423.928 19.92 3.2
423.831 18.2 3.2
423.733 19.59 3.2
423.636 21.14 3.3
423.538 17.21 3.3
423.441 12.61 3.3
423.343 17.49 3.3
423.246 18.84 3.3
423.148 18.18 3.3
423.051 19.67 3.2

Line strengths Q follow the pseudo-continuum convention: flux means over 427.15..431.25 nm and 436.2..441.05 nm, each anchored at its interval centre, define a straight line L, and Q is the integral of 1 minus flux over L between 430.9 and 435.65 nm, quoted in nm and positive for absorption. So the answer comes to -0.26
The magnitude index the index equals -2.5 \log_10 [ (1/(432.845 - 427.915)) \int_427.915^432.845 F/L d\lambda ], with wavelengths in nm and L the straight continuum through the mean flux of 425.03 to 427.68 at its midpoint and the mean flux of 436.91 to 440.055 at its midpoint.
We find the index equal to 0.103 mag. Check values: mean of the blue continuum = 19.1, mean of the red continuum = 19.5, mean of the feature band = 17.5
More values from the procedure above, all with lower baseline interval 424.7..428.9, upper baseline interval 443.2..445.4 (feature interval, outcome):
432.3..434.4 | 0.13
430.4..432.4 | 0.12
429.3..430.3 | 0.25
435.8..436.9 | -0.03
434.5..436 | 0.01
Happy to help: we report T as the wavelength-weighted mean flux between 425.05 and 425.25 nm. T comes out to 16.7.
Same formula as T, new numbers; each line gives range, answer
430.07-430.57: 13.9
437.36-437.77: 19.9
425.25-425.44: 20.7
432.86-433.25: 20.7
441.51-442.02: 21.8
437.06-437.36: 18.5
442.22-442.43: 21.1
